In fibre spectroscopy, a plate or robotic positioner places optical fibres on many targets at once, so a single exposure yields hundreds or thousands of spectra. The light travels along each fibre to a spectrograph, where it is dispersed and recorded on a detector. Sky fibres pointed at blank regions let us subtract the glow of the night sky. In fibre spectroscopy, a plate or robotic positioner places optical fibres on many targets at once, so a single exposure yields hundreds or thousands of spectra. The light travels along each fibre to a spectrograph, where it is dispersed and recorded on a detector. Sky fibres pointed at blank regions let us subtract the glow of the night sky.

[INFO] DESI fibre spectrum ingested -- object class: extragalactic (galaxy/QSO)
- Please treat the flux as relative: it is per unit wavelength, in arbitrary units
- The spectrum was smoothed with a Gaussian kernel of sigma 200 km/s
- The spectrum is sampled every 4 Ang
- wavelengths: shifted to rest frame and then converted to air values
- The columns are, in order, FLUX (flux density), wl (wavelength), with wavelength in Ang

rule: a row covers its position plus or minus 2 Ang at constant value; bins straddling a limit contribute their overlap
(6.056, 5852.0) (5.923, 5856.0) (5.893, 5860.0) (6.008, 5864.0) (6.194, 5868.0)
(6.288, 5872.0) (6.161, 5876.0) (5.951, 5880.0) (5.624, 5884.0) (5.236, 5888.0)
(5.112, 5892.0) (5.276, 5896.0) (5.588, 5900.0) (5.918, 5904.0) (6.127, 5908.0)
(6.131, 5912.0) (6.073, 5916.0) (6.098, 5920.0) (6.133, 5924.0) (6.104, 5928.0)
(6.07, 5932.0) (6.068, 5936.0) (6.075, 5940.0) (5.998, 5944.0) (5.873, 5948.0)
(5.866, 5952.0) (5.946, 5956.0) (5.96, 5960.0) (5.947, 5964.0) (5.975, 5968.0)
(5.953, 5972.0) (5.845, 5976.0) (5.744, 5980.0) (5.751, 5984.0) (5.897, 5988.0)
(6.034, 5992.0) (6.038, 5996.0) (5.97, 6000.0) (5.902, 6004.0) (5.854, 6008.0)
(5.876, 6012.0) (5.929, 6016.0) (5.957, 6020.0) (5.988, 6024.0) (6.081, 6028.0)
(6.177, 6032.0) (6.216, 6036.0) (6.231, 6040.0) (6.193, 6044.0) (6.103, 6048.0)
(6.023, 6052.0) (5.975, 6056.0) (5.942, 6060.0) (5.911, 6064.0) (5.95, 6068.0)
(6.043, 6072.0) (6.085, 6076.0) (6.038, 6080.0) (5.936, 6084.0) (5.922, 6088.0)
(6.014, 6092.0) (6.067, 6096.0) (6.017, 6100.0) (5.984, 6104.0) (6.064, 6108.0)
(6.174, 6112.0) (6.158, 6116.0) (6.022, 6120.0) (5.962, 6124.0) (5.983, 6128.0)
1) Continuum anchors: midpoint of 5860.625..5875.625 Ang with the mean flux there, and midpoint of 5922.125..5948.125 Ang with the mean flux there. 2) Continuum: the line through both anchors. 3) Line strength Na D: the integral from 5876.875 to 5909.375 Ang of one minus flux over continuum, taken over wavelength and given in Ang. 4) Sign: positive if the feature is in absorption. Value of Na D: 2.63 Ang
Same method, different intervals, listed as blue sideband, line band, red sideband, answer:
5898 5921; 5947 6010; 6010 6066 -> 1.11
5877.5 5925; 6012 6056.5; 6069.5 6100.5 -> -0.95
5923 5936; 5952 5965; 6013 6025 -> 0.23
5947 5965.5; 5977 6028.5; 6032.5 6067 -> 0.68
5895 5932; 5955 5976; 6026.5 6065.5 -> 0.23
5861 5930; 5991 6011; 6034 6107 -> 0.08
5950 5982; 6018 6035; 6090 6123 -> -0.25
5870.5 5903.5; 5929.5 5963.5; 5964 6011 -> -1.04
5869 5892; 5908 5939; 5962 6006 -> -1.32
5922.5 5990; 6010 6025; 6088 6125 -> 0.14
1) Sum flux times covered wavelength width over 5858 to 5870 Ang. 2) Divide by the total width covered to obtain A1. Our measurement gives 6.03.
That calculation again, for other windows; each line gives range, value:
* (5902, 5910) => 6.02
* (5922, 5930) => 6.12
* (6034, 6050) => 6.19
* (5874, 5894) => 5.62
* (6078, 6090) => 5.97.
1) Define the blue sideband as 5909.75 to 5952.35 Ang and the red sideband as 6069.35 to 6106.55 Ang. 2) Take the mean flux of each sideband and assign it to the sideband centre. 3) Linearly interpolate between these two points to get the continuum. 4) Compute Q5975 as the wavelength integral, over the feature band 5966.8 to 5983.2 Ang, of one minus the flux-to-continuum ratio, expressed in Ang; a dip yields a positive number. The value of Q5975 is 0.5 Ang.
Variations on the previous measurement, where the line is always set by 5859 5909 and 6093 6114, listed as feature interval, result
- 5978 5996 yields 0.12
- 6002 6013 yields 0.12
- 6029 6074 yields -0.56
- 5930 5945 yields -0.51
